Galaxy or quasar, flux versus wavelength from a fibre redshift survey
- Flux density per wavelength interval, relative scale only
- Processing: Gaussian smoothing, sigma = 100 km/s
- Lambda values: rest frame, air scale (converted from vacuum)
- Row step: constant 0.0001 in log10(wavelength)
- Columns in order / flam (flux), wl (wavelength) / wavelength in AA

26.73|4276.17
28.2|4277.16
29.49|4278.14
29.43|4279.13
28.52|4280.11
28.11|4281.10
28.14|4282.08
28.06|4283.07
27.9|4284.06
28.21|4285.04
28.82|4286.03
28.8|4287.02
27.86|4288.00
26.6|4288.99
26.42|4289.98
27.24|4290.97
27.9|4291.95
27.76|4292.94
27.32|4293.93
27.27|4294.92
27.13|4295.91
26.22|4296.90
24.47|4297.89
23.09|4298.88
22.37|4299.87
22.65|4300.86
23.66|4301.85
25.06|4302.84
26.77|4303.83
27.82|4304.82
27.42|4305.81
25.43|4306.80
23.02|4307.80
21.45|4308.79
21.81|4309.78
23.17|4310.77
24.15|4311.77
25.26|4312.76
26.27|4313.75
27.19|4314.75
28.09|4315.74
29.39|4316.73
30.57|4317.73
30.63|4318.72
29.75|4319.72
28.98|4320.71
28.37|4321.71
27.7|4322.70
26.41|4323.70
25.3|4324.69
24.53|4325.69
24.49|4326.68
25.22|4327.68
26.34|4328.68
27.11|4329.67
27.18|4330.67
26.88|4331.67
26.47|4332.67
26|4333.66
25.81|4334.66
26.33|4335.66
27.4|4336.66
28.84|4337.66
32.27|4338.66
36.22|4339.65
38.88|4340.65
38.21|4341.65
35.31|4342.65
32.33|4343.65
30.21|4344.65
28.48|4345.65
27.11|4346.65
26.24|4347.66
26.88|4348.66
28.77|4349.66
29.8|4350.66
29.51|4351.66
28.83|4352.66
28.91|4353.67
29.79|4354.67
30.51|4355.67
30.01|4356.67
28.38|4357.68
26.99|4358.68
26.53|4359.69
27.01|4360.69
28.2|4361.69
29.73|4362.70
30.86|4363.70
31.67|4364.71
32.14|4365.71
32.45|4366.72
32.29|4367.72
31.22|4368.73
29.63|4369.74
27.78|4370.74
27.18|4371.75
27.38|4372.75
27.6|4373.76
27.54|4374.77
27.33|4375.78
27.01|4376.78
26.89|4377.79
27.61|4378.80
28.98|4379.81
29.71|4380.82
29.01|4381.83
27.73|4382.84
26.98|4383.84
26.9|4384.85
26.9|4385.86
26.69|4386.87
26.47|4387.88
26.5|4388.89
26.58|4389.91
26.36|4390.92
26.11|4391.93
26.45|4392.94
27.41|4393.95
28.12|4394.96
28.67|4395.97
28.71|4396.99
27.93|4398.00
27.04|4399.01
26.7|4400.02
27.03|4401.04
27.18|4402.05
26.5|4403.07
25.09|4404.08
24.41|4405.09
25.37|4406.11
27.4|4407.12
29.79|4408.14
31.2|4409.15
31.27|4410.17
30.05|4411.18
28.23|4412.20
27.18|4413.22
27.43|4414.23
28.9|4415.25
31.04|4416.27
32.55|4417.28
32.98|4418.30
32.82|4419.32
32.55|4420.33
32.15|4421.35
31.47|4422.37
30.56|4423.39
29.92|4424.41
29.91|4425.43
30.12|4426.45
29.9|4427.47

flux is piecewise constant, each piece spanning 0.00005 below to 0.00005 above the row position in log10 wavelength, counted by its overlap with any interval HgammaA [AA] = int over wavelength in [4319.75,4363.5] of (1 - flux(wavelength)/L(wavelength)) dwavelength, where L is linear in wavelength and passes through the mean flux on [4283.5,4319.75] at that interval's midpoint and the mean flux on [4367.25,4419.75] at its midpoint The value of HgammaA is -2.7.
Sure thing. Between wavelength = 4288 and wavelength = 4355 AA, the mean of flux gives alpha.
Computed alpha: 27.5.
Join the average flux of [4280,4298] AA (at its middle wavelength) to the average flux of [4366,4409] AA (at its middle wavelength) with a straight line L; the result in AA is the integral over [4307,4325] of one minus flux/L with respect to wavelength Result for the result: 0.7 AA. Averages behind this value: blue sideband 27.6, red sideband 27.7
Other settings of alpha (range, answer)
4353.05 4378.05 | 29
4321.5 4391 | 28.6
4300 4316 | 24.8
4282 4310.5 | 26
